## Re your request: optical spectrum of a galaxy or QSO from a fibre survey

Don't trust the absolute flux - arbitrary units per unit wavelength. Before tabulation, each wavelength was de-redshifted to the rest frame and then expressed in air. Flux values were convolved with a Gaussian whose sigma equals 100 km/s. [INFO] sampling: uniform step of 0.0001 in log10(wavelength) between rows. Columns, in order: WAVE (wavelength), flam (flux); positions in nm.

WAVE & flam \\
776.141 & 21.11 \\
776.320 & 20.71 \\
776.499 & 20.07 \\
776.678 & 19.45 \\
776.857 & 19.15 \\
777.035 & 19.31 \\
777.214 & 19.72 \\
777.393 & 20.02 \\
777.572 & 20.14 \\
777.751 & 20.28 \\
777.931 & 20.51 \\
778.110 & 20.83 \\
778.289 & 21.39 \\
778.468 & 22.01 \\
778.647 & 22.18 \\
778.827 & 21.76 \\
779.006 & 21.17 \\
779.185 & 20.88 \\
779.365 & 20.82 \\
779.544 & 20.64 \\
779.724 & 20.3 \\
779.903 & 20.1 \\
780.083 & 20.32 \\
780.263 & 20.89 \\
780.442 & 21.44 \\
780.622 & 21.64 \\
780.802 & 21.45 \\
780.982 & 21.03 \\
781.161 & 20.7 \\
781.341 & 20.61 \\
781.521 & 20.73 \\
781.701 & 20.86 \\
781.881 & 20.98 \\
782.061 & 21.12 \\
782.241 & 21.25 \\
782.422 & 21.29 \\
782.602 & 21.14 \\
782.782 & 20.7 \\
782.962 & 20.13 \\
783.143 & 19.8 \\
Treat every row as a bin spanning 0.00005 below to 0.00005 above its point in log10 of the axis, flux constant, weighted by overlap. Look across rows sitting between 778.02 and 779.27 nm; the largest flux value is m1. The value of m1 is 22.18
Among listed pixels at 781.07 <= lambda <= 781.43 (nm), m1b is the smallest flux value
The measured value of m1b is 20.61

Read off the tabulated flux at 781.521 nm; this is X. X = 20.73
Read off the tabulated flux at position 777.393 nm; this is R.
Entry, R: 20.02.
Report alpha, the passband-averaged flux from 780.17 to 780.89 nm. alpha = 21.3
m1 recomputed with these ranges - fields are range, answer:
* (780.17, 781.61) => 21.64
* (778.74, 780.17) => 21.76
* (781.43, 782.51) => 21.29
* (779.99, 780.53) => 21.44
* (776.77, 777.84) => 20.28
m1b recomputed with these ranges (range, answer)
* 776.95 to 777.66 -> 19.31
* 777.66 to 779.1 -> 20.28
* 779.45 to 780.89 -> 20.1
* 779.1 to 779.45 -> 20.82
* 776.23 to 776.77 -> 19.45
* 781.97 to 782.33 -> 21.12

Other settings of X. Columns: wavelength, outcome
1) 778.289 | 21.39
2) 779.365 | 20.82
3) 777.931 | 20.51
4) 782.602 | 21.14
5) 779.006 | 21.17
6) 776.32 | 20.71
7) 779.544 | 20.64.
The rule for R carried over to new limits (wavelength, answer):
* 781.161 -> 20.7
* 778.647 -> 22.18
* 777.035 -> 19.31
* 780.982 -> 21.03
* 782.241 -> 21.25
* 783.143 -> 19.8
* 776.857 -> 19.15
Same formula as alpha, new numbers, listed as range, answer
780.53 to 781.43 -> 21.1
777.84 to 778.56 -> 21.2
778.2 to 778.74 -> 21.9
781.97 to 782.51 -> 21.2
